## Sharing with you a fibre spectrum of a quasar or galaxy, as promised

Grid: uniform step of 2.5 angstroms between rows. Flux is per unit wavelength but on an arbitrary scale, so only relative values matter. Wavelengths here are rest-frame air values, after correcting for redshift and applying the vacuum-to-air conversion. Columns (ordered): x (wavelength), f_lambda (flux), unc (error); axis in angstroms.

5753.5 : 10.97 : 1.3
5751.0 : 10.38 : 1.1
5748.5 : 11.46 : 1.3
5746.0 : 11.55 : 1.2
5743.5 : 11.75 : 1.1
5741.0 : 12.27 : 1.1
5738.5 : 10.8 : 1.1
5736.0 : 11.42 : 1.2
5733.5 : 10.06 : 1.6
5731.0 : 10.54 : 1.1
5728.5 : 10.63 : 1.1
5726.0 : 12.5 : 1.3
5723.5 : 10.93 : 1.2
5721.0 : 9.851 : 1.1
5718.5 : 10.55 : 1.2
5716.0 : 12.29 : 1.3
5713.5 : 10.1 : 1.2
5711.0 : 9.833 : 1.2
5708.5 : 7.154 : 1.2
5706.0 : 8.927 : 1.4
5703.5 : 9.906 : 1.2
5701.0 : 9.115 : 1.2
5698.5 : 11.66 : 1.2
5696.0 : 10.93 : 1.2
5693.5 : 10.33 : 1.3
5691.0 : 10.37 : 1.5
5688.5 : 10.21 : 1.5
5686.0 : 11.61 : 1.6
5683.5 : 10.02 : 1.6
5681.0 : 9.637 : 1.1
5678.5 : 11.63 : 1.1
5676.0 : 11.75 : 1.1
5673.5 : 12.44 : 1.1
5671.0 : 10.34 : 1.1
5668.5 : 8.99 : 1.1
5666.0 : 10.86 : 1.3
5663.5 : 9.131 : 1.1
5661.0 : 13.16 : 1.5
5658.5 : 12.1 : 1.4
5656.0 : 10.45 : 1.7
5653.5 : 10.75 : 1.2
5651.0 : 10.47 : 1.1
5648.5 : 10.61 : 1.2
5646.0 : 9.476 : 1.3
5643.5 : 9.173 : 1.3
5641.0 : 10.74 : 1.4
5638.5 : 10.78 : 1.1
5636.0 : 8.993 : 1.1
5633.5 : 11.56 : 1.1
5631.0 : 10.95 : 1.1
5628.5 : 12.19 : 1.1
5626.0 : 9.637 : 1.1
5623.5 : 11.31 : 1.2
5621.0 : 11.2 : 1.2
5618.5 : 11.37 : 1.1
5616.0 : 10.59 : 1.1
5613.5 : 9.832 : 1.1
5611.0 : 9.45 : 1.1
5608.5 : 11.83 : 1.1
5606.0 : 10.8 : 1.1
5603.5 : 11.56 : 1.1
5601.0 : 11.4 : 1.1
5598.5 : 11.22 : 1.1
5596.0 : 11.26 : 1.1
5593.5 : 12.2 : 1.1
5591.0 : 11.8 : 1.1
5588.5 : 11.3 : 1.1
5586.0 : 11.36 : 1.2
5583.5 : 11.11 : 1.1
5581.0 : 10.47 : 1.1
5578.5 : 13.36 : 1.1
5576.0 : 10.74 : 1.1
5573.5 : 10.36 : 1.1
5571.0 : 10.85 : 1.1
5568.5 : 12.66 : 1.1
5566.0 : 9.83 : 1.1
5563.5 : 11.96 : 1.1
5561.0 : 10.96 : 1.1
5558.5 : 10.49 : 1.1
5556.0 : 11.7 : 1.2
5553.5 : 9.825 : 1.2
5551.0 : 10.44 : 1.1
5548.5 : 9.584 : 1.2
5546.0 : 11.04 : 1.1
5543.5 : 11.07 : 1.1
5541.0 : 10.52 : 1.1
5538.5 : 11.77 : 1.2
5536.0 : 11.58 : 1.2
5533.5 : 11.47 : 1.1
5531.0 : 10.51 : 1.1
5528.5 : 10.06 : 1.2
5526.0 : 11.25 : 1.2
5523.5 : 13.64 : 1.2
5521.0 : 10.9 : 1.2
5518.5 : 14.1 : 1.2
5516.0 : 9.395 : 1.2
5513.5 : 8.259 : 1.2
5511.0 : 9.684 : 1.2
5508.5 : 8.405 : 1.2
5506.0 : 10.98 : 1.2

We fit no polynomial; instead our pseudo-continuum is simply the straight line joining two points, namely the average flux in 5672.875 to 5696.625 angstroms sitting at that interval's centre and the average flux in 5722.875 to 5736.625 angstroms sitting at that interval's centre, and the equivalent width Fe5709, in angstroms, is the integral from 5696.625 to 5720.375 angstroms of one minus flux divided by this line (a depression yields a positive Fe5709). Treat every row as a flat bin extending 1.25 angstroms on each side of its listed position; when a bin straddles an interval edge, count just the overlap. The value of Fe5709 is 2.1 angstroms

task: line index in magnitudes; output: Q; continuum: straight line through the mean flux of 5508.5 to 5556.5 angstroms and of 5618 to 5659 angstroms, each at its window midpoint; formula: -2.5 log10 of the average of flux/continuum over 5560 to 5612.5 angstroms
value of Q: -0.052 mag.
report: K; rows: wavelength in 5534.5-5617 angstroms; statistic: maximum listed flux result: 13.36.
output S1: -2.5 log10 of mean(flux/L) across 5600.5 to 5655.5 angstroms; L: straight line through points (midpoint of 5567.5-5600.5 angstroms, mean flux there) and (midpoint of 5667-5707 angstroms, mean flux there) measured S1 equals 0.038 mag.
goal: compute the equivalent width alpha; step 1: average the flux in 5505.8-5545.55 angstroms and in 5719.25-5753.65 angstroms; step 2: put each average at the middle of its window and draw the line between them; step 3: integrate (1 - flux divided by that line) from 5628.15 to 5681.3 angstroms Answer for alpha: 1.2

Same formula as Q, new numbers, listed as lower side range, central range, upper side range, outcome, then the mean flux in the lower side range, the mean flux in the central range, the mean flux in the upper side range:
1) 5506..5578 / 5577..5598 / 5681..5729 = -0.09 mag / 10.9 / 11.6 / 10.3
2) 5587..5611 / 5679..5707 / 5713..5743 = 0.08 mag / 11.4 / 10.3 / 11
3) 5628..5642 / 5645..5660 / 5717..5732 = 0.01 mag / 10.8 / 10.7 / 10.9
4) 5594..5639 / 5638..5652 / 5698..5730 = 0.06 mag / 10.9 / 10.2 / 10.2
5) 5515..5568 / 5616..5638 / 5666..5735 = -0.01 mag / 11.1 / 10.9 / 10.5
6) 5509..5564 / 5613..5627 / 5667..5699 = 0.01 mag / 10.9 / 10.7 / 10.7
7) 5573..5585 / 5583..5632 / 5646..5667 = 0.00 mag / 11.3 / 11.1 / 10.9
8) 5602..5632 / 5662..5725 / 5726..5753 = 0.07 mag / 10.9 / 10.4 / 11.1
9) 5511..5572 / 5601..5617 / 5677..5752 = 0.01 mag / 11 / 10.7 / 10.6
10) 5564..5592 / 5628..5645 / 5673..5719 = 0.03 mag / 11.3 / 10.5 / 10.4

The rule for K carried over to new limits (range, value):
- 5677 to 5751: 12.5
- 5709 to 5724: 12.29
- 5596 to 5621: 11.83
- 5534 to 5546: 11.77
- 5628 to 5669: 13.16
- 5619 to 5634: 12.19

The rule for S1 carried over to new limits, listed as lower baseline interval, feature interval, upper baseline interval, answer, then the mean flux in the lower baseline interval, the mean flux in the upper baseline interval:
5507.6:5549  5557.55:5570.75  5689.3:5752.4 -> -0.039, 10.8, 10.6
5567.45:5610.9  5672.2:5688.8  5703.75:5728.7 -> -0.053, 11.4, 10.2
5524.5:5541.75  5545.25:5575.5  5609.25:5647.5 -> 0.011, 11.1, 10.5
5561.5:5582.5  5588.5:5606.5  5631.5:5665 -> -0.043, 11.3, 10.6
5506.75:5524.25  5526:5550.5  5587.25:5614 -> -0.013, 10.6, 11.2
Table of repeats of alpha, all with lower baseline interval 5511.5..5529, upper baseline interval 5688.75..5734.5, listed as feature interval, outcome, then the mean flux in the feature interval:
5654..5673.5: -0.6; 10.8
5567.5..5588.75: -1.0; 11.3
